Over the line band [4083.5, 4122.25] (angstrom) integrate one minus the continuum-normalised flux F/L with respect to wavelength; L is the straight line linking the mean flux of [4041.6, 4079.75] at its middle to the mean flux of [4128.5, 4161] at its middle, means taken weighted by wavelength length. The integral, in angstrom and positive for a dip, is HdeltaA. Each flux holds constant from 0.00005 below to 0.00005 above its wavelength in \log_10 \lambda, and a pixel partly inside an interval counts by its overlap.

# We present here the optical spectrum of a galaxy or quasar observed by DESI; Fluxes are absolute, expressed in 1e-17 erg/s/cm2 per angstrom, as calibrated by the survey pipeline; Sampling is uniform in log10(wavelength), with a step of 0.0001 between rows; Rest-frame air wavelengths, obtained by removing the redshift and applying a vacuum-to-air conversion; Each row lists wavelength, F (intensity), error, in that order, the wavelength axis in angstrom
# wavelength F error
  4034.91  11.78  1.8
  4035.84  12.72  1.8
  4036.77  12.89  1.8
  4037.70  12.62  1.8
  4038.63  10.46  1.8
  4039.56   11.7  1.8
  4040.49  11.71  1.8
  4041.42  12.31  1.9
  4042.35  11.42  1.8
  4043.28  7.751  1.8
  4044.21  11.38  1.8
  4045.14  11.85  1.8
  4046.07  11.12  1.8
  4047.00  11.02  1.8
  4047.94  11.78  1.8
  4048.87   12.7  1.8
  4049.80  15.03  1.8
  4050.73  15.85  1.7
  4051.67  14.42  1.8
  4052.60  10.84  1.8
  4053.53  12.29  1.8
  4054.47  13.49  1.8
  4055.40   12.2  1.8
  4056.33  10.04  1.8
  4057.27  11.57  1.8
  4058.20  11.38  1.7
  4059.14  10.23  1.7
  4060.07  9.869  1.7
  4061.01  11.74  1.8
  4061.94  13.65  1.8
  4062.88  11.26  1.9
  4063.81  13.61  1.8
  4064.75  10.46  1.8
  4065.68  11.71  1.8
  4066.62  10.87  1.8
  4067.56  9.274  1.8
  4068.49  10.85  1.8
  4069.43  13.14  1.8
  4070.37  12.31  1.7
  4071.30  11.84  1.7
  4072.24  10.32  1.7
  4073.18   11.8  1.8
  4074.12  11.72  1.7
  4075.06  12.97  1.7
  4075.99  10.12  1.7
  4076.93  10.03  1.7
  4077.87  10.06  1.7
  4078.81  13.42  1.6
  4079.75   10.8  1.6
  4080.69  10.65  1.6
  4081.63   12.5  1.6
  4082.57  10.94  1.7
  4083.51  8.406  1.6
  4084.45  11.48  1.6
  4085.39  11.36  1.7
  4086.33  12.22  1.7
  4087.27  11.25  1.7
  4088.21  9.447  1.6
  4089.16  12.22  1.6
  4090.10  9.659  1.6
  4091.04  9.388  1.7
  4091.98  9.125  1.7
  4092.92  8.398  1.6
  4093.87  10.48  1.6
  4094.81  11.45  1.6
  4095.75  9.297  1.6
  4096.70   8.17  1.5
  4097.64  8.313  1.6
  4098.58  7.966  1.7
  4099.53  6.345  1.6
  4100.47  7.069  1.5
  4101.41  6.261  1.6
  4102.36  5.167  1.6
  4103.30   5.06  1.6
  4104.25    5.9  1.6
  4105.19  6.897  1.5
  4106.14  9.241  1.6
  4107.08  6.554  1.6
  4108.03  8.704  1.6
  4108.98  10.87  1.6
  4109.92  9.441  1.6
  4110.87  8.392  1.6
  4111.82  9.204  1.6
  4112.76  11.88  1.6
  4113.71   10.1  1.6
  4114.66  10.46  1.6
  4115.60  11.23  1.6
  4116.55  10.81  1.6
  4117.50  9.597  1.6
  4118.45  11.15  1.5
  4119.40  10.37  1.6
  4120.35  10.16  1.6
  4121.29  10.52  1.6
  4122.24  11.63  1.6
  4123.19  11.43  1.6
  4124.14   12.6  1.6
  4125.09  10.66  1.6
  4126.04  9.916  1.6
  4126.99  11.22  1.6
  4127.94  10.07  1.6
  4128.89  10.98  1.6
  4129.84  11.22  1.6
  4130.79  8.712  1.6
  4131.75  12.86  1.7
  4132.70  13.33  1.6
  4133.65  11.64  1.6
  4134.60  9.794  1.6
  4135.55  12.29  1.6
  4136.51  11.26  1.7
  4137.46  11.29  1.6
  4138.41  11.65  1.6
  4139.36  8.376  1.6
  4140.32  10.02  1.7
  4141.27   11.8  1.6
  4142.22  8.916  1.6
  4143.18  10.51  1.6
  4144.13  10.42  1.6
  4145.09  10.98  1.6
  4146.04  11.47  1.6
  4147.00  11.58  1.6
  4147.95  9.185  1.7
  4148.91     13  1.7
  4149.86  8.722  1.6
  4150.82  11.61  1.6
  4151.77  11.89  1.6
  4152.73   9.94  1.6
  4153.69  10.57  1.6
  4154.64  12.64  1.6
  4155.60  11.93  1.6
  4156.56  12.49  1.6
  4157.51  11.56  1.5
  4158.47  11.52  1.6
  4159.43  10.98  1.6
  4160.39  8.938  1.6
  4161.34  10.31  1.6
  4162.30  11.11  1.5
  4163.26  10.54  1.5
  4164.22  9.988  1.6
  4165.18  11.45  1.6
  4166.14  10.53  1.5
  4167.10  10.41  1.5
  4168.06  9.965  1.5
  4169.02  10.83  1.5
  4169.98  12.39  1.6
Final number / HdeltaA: 6.9 angstrom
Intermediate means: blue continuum 11.7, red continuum 11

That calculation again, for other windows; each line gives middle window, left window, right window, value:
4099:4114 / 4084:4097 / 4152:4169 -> 3.6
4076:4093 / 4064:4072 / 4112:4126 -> 0.8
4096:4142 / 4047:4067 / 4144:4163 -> 6.6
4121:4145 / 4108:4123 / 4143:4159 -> -0.4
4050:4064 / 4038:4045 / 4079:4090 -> -1.4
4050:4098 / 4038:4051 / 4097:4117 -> -4.6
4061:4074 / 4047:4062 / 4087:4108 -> -0.7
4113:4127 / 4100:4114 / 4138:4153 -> -3.0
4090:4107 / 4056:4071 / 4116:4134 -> 4.9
